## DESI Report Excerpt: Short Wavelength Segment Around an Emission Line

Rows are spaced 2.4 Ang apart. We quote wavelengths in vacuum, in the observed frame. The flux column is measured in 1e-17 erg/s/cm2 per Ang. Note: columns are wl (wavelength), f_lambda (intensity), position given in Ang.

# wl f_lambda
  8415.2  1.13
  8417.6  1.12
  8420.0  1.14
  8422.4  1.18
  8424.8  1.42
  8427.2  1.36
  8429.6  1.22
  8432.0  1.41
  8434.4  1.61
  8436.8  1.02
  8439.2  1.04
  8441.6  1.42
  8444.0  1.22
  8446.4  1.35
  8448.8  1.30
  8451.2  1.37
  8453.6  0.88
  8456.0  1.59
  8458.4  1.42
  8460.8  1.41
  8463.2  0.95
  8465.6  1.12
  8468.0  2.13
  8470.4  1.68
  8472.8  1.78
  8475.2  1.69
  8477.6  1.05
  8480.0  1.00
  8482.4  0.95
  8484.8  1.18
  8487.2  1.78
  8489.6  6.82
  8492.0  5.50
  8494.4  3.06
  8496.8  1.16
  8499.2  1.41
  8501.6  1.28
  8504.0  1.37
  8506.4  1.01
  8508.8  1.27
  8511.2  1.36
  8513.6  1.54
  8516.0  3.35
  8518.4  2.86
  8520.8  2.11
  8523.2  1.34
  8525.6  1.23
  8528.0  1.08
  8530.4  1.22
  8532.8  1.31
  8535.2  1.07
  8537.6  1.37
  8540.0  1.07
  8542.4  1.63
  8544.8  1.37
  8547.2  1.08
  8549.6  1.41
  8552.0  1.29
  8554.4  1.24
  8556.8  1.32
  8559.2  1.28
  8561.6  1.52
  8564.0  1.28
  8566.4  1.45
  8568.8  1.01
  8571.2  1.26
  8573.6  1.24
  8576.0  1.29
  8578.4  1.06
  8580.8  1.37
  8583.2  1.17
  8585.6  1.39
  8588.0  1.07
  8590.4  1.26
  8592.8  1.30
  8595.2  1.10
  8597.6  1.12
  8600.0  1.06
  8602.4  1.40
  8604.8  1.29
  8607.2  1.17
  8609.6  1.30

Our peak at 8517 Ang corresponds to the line [N II] 6583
